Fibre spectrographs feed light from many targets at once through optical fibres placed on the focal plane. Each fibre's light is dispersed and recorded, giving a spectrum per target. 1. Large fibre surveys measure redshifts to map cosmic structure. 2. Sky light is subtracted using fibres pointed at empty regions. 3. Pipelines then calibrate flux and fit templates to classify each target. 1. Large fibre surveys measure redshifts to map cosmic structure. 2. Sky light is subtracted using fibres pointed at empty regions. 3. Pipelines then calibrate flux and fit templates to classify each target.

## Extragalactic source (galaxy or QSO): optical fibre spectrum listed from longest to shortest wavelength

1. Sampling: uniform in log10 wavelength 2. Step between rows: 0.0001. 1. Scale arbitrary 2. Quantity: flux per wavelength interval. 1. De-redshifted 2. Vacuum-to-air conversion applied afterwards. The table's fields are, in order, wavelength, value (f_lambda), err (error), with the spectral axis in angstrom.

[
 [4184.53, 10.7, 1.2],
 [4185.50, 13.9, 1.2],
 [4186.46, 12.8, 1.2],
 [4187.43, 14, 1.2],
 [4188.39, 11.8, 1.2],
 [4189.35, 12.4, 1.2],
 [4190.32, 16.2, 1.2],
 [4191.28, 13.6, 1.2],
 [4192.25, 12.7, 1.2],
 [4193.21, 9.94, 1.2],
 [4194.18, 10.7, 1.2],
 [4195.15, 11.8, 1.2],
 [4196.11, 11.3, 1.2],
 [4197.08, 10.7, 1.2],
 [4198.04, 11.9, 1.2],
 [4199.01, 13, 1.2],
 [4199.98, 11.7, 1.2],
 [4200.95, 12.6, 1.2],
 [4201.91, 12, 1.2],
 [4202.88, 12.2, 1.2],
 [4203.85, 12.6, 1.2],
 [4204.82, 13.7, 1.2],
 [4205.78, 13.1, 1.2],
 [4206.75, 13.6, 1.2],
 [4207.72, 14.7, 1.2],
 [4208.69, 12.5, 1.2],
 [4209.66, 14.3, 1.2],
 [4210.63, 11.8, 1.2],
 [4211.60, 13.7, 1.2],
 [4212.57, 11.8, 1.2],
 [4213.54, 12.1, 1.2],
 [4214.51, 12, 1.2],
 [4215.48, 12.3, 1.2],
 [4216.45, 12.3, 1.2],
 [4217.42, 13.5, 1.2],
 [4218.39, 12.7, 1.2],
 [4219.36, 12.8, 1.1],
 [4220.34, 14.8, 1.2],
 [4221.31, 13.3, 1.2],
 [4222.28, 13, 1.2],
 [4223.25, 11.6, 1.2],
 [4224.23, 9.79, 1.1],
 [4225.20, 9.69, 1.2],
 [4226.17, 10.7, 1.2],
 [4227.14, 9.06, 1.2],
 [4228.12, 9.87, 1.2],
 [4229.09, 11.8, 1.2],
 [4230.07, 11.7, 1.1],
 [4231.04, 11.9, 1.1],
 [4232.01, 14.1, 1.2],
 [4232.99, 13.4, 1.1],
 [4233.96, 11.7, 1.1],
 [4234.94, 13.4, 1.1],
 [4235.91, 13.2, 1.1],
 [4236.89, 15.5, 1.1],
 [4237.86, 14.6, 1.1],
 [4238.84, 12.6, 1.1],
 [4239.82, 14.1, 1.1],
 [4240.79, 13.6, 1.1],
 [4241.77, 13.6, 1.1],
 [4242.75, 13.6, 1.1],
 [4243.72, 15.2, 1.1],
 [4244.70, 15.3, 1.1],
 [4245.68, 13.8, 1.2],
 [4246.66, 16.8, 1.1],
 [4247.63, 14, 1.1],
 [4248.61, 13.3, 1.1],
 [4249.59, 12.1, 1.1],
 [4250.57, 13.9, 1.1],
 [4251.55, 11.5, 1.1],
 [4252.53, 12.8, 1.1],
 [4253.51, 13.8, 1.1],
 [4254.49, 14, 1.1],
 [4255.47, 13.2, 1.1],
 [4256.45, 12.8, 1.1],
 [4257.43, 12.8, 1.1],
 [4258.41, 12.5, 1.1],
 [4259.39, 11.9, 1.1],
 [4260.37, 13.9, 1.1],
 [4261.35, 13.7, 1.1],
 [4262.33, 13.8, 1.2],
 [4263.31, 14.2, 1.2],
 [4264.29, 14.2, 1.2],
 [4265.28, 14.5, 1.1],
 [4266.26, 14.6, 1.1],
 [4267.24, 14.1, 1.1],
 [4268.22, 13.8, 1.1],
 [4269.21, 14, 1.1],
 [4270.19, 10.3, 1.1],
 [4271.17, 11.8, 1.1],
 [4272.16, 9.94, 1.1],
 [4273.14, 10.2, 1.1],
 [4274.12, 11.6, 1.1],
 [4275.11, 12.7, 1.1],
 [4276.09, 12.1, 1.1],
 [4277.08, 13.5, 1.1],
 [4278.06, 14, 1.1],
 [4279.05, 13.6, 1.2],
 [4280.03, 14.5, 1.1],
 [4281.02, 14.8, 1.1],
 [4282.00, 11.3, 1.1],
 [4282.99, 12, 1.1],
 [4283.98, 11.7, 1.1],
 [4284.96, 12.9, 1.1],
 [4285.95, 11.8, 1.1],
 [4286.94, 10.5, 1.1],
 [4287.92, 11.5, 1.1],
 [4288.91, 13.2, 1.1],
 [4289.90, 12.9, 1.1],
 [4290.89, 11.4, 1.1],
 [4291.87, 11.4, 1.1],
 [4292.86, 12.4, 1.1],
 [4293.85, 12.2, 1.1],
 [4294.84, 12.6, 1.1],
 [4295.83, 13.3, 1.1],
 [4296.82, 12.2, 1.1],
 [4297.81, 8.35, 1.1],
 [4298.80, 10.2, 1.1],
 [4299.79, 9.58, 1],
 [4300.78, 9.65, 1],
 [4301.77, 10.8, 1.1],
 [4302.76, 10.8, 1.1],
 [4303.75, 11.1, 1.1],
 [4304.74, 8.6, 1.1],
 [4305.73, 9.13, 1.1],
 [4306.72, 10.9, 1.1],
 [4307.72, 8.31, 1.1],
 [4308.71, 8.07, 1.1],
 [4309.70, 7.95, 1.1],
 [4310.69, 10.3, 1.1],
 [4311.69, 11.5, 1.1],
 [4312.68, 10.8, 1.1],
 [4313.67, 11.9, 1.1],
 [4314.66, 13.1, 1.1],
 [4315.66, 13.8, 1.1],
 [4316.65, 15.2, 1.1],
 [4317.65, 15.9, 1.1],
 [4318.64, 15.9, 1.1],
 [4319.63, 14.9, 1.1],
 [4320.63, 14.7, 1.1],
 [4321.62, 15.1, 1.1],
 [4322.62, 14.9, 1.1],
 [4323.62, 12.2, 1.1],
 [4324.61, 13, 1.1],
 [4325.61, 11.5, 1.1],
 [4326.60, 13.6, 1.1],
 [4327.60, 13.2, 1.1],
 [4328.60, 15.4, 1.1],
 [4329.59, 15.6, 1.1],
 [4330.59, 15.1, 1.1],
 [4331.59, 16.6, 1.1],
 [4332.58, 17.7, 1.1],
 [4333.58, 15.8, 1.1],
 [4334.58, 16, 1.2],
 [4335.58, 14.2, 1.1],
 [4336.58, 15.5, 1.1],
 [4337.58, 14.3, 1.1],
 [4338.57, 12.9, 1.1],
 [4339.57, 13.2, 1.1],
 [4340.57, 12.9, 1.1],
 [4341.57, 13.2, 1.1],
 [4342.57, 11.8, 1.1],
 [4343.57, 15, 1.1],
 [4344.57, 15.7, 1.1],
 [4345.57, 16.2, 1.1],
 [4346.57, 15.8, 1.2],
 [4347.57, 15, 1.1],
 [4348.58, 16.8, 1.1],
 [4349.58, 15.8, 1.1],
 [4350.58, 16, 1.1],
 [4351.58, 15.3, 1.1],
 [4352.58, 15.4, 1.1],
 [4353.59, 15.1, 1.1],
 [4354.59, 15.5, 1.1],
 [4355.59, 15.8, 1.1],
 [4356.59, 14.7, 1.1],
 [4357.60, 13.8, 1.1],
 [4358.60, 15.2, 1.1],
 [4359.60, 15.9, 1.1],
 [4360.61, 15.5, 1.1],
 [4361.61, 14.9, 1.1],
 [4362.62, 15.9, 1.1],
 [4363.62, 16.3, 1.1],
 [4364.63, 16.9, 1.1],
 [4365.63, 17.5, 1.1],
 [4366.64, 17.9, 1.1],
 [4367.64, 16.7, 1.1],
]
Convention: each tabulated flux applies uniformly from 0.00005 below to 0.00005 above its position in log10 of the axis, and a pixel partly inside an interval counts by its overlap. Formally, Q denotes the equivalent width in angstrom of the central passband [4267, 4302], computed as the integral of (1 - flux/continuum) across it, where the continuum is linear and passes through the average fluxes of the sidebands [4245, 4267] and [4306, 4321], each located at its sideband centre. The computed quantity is 2.3 angstrom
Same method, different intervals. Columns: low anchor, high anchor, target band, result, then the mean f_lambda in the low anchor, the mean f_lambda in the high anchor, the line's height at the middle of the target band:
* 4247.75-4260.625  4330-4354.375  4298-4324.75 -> 4.9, 13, 15.1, 14.3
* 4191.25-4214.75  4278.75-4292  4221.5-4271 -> -2.7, 12.4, 12.4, 12.4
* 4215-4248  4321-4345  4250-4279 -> 0.9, 12.9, 14.3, 13.4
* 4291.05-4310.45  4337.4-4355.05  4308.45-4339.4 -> -2.8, 10.4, 14.8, 12.6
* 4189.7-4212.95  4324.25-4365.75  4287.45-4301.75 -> 2.7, 12.6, 15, 14.2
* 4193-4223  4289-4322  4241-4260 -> -2.1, 12.5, 11.7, 12.2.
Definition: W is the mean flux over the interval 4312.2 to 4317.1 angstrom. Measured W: 13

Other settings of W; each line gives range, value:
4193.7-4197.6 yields 11.1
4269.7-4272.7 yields 10.7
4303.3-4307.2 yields 9.93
